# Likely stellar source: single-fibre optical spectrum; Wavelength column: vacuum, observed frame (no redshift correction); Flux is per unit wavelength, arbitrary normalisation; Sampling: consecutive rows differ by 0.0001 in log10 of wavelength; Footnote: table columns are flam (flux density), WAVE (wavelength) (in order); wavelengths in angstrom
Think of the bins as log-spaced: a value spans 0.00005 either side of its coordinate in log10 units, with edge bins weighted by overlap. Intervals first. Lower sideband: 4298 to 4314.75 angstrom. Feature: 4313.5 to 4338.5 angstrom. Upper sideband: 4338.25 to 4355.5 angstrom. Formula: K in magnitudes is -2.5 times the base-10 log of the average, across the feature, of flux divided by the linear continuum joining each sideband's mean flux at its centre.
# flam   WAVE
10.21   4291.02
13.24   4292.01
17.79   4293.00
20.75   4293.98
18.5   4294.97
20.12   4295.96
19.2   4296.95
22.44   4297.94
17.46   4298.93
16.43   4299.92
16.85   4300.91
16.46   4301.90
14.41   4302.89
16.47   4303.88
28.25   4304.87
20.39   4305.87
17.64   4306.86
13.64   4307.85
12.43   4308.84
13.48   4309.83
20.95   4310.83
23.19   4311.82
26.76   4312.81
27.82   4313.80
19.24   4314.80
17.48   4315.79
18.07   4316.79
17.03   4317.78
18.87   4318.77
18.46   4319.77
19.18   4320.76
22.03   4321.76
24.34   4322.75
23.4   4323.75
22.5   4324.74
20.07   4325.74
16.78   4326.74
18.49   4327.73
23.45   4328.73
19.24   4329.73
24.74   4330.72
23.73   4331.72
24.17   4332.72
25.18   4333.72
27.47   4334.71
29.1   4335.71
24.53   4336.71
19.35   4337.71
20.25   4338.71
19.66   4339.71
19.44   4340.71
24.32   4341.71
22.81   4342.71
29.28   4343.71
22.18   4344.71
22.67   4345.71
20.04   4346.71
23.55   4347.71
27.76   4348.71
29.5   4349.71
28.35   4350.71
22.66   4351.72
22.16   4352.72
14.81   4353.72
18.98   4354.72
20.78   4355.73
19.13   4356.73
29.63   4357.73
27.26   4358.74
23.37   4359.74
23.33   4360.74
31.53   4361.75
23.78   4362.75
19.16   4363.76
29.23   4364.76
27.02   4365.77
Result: -0.04 mag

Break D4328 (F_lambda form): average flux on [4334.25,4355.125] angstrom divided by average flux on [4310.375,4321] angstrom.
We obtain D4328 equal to 1.1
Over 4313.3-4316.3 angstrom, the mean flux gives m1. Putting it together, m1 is 21.5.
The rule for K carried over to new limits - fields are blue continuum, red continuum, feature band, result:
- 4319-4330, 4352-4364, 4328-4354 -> -0.08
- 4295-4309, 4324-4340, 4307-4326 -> 0.02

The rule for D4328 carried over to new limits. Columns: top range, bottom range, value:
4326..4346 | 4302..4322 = 1.19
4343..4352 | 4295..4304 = 1.41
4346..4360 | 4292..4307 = 1.25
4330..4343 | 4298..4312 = 1.32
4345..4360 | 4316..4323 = 1.20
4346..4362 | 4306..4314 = 1.24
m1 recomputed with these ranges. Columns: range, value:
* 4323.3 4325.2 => 23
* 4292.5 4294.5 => 19.3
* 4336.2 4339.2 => 21.4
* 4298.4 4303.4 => 16.4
